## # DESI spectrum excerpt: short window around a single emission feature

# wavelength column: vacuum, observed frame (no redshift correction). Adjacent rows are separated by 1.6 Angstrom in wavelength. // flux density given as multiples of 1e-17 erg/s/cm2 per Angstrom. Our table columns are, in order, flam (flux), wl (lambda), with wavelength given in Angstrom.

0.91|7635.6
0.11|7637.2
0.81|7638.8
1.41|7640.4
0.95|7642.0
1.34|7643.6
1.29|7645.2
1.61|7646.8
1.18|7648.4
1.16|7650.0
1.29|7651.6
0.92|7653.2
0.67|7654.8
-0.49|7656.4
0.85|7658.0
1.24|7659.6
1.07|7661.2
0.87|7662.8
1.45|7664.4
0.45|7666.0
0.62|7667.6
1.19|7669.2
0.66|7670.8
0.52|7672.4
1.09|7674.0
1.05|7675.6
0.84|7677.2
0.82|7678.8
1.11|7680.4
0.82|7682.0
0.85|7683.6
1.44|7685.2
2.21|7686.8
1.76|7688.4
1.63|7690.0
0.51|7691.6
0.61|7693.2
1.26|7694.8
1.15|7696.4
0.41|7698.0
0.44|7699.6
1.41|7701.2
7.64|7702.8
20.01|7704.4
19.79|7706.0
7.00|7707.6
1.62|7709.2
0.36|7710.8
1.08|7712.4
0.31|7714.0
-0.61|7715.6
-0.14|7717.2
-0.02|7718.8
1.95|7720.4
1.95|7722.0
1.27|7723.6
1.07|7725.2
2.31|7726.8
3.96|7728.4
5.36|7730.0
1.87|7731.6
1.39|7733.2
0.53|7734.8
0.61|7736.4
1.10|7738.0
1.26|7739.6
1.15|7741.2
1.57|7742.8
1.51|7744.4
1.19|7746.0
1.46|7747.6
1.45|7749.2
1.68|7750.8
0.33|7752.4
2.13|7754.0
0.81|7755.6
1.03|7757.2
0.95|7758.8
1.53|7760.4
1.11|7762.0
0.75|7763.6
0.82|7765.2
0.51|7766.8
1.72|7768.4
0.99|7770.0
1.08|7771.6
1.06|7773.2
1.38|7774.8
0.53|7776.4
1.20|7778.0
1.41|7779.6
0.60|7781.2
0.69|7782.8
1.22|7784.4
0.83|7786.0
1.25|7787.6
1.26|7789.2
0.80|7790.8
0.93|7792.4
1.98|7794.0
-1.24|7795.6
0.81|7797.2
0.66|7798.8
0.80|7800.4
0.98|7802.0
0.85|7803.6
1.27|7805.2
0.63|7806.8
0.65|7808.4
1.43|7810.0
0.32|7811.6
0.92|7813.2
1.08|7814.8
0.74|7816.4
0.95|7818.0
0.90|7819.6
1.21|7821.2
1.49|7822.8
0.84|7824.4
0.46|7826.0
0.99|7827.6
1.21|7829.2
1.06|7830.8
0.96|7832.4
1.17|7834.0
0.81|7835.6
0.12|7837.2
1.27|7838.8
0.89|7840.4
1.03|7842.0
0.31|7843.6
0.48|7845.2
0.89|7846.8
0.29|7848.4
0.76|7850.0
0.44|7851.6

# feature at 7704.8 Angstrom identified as H-alpha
